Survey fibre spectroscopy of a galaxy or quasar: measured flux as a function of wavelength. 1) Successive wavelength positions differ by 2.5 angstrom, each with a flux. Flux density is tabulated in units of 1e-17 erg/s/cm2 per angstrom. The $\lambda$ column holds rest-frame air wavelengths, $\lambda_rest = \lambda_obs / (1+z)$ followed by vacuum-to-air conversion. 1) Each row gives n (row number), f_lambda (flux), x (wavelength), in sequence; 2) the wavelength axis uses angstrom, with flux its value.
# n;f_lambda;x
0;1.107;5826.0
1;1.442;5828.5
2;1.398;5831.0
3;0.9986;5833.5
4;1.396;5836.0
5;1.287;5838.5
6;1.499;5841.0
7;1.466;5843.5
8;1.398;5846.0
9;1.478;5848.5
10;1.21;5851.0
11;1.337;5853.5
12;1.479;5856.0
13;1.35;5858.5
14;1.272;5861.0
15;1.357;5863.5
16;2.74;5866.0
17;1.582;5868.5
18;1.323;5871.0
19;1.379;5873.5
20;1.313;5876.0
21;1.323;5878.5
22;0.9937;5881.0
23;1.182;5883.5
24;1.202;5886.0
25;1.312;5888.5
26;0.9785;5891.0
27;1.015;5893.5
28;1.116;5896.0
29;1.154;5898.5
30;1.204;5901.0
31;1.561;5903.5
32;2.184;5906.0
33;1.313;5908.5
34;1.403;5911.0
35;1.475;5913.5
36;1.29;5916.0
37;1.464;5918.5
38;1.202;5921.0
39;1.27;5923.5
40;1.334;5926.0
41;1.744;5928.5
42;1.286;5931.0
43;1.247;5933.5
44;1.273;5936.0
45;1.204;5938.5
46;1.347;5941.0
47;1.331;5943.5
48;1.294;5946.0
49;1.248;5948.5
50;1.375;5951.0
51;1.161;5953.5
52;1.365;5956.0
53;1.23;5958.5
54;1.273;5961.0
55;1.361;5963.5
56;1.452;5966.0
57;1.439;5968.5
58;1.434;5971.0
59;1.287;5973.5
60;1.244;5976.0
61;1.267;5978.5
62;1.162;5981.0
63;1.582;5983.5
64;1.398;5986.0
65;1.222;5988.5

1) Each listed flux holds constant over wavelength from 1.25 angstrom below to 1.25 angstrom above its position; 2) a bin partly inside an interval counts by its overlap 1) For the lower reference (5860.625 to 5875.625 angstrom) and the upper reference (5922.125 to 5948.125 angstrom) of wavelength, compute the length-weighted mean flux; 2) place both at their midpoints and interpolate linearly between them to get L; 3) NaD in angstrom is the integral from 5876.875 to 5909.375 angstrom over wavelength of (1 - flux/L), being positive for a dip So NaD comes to 4.94 angstrom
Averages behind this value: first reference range 1.61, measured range 1.27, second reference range 1.33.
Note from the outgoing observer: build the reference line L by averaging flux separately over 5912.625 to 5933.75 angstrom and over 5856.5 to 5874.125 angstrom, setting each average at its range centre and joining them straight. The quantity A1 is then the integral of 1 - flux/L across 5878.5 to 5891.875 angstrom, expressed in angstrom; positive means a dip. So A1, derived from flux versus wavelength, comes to 3.1 angstrom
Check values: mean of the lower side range 1.57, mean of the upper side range 1.37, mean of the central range 1.16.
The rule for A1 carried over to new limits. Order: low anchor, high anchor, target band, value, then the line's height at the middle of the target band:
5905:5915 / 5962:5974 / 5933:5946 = 1.7 angstrom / 1.48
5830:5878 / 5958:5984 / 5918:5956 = 1.3 angstrom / 1.36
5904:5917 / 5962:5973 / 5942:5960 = 2.0 angstrom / 1.45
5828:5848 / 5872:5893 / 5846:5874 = -4.8 angstrom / 1.28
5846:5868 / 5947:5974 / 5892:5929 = 1.3 angstrom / 1.42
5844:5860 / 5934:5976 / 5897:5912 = -1.3 angstrom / 1.35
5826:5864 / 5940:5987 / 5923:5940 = -0.1 angstrom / 1.33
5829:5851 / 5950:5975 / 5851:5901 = 0.8 angstrom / 1.35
